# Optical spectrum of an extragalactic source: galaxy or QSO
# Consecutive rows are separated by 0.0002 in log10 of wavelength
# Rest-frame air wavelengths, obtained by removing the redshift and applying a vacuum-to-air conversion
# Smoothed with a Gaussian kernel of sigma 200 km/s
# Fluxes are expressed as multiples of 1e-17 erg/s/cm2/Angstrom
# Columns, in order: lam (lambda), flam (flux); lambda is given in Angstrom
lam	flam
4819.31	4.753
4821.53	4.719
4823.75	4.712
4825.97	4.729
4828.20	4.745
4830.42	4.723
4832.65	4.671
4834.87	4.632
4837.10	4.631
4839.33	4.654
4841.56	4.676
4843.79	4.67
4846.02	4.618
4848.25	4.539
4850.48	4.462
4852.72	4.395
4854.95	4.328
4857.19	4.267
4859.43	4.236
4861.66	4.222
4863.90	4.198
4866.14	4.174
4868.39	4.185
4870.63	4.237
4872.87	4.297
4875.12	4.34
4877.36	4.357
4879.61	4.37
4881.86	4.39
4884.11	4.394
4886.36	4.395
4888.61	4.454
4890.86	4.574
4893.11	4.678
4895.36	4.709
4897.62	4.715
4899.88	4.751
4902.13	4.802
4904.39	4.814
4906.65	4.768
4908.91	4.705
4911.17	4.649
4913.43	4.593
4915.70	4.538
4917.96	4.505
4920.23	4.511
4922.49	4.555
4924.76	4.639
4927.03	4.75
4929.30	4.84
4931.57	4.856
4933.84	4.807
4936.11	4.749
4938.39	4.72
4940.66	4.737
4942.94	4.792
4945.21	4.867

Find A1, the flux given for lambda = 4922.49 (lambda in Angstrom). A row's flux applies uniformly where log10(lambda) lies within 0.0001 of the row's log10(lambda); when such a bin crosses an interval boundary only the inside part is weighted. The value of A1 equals 4.555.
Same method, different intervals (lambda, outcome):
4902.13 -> 4.802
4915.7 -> 4.538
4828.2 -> 4.745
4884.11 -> 4.394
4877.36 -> 4.357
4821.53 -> 4.719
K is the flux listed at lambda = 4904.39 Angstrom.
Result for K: 4.814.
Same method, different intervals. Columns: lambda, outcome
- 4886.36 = 4.395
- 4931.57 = 4.856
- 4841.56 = 4.676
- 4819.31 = 4.753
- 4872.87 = 4.297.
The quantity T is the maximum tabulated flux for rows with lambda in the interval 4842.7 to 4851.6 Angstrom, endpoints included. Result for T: 4.67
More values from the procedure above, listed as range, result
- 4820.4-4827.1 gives 4.729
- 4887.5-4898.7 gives 4.715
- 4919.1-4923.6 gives 4.555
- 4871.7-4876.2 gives 4.34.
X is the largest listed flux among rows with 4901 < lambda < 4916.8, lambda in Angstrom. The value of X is 4.814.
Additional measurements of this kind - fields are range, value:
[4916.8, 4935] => 4.856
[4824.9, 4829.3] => 4.745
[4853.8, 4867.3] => 4.328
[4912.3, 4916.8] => 4.593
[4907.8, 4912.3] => 4.705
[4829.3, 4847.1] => 4.723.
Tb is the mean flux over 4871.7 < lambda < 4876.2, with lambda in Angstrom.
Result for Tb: 4.32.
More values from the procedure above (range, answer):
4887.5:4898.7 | 4.63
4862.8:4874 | 4.22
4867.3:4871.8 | 4.22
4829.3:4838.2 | 4.67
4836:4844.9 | 4.66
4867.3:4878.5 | 4.28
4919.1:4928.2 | 4.62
